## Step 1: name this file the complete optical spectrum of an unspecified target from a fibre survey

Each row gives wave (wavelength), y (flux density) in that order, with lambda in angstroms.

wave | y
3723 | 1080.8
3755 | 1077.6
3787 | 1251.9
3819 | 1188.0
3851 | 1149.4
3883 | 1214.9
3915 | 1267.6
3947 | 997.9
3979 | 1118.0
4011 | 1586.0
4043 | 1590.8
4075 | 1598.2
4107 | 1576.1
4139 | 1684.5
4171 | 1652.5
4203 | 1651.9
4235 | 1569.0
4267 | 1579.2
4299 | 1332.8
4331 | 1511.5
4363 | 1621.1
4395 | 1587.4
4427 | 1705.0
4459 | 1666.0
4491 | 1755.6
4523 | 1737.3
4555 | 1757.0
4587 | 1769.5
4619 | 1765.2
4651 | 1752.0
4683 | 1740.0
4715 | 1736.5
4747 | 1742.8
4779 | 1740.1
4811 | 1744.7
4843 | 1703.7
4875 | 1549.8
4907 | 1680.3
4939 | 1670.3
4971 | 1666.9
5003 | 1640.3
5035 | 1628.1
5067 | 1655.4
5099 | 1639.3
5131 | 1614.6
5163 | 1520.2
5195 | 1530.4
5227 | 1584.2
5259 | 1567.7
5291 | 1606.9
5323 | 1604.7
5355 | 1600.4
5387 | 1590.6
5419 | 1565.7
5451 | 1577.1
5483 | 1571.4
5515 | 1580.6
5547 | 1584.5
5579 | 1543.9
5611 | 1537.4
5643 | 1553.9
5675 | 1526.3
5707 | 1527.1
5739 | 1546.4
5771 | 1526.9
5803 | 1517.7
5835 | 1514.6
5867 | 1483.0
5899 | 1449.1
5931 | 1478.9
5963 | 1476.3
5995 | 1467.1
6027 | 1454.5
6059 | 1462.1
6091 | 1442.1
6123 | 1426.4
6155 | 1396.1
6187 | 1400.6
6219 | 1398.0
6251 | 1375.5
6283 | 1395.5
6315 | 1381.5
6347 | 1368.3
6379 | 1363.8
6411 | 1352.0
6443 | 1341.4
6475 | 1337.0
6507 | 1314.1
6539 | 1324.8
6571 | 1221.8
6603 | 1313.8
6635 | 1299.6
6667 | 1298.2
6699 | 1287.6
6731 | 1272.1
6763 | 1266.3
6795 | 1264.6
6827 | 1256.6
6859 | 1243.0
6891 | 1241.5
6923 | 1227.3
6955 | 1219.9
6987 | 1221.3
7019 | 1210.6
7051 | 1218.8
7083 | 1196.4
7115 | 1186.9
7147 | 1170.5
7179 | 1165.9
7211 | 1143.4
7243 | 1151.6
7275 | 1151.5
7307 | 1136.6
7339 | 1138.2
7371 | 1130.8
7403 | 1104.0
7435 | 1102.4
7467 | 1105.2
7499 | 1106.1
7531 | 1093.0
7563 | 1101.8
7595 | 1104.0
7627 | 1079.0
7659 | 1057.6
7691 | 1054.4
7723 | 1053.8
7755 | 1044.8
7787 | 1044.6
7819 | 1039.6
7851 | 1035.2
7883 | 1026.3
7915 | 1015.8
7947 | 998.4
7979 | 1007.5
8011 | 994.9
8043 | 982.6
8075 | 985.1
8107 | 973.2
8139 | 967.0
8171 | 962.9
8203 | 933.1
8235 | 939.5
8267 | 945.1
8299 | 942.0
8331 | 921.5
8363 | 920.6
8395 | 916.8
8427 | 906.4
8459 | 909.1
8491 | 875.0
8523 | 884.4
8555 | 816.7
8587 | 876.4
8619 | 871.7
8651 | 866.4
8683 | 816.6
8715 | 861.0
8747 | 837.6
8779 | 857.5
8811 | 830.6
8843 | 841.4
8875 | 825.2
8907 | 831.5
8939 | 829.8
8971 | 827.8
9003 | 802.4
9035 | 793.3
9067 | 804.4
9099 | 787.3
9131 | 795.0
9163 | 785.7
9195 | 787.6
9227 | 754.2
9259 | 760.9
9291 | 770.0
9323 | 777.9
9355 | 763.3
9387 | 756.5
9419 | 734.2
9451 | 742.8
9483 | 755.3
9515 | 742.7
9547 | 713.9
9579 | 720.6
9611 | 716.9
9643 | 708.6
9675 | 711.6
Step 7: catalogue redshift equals 0.00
